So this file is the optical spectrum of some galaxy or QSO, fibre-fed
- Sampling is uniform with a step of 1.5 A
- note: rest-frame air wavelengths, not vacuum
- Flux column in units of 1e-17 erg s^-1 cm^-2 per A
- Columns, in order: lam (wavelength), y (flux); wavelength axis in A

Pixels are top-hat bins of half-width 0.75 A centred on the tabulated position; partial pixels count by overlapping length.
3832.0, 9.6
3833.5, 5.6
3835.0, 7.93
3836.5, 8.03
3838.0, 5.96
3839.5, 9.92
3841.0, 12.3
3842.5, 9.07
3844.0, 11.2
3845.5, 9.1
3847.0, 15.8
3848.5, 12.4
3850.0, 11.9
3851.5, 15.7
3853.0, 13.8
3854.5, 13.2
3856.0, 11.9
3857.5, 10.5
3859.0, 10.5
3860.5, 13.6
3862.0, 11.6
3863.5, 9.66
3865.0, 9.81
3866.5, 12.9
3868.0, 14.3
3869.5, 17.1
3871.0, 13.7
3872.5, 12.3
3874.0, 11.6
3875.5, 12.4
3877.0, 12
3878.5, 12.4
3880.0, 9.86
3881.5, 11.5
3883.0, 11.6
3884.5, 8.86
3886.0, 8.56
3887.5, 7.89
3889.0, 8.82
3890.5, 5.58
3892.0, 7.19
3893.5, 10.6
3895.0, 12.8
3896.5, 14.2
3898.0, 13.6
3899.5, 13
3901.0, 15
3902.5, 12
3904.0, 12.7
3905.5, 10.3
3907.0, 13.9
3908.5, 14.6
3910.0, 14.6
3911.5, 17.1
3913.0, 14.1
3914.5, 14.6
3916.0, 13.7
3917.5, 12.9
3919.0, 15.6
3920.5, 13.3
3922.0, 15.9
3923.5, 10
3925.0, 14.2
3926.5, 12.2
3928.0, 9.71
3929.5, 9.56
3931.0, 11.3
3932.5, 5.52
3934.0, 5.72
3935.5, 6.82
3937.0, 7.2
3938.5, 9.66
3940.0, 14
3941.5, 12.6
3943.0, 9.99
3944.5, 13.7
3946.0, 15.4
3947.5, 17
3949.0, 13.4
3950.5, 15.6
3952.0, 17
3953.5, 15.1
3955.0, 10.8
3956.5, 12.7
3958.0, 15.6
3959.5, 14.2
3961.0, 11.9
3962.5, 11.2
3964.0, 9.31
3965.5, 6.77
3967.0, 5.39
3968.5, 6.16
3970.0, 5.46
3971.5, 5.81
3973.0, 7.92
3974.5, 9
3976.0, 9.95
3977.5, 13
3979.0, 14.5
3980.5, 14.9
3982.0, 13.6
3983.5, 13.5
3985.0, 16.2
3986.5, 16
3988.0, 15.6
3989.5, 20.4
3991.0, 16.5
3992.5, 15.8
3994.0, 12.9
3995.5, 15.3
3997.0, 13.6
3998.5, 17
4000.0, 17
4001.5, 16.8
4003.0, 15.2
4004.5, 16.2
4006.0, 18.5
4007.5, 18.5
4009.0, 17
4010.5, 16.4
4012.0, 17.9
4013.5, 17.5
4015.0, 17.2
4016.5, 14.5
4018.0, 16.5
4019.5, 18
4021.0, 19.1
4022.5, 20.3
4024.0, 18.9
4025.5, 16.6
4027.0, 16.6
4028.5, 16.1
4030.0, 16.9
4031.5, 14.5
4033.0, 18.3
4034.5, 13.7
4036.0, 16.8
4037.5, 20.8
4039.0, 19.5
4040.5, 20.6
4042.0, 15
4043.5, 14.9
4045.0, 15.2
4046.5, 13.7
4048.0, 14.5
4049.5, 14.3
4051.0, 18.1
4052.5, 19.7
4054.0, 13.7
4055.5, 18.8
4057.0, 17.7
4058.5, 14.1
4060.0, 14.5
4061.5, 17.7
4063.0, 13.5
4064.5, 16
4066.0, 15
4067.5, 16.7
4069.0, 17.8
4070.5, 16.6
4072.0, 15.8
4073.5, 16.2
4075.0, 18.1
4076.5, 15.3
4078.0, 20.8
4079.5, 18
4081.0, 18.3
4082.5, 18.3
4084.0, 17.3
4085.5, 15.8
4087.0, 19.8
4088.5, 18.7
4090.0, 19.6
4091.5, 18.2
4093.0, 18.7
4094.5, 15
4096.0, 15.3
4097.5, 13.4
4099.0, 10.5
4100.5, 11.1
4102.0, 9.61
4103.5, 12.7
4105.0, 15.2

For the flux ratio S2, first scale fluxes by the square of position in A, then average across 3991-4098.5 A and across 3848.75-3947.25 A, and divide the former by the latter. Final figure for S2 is 1.5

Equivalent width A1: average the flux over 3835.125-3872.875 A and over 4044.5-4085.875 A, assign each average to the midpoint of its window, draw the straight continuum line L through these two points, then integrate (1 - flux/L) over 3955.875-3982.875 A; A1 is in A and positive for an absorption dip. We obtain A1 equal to 7.4 A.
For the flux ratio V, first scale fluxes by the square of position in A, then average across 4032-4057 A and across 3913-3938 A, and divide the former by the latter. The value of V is 1.6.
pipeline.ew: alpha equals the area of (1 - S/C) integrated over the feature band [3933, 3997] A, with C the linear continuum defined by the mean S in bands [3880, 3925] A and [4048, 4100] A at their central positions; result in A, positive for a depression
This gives 7.6 A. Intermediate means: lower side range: 12.2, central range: 12.2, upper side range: 16.6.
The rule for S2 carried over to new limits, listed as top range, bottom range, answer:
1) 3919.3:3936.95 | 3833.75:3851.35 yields 1.05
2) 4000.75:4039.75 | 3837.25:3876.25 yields 1.56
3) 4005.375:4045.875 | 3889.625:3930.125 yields 1.44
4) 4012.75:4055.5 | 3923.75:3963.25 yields 1.47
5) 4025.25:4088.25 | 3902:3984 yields 1.49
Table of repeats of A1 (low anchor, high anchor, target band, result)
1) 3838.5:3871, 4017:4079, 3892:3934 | 2.8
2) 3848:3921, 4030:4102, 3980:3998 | -0.9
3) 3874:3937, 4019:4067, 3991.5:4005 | -0.5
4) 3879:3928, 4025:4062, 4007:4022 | -1.6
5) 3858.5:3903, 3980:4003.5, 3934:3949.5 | 2.4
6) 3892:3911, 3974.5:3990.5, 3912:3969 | 7.4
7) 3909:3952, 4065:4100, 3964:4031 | -0.7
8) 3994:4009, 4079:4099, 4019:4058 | -0.8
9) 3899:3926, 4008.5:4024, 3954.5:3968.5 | 4.4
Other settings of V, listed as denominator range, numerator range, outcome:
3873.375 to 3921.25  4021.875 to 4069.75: 1.48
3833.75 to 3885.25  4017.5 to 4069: 1.58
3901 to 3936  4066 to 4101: 1.48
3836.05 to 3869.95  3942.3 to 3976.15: 1.02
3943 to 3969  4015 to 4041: 1.46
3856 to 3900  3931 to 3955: 1.08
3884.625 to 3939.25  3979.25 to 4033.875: 1.51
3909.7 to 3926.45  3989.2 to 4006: 1.19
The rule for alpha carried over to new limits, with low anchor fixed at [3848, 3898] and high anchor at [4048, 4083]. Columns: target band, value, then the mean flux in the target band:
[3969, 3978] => 3.74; 8.33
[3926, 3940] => 4.57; 8.86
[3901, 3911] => -0.66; 13.3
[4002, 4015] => -1.70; 17.1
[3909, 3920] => -1.70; 14.6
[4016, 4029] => -1.63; 17.5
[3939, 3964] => 0.10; 13.6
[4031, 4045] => -0.98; 17.1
